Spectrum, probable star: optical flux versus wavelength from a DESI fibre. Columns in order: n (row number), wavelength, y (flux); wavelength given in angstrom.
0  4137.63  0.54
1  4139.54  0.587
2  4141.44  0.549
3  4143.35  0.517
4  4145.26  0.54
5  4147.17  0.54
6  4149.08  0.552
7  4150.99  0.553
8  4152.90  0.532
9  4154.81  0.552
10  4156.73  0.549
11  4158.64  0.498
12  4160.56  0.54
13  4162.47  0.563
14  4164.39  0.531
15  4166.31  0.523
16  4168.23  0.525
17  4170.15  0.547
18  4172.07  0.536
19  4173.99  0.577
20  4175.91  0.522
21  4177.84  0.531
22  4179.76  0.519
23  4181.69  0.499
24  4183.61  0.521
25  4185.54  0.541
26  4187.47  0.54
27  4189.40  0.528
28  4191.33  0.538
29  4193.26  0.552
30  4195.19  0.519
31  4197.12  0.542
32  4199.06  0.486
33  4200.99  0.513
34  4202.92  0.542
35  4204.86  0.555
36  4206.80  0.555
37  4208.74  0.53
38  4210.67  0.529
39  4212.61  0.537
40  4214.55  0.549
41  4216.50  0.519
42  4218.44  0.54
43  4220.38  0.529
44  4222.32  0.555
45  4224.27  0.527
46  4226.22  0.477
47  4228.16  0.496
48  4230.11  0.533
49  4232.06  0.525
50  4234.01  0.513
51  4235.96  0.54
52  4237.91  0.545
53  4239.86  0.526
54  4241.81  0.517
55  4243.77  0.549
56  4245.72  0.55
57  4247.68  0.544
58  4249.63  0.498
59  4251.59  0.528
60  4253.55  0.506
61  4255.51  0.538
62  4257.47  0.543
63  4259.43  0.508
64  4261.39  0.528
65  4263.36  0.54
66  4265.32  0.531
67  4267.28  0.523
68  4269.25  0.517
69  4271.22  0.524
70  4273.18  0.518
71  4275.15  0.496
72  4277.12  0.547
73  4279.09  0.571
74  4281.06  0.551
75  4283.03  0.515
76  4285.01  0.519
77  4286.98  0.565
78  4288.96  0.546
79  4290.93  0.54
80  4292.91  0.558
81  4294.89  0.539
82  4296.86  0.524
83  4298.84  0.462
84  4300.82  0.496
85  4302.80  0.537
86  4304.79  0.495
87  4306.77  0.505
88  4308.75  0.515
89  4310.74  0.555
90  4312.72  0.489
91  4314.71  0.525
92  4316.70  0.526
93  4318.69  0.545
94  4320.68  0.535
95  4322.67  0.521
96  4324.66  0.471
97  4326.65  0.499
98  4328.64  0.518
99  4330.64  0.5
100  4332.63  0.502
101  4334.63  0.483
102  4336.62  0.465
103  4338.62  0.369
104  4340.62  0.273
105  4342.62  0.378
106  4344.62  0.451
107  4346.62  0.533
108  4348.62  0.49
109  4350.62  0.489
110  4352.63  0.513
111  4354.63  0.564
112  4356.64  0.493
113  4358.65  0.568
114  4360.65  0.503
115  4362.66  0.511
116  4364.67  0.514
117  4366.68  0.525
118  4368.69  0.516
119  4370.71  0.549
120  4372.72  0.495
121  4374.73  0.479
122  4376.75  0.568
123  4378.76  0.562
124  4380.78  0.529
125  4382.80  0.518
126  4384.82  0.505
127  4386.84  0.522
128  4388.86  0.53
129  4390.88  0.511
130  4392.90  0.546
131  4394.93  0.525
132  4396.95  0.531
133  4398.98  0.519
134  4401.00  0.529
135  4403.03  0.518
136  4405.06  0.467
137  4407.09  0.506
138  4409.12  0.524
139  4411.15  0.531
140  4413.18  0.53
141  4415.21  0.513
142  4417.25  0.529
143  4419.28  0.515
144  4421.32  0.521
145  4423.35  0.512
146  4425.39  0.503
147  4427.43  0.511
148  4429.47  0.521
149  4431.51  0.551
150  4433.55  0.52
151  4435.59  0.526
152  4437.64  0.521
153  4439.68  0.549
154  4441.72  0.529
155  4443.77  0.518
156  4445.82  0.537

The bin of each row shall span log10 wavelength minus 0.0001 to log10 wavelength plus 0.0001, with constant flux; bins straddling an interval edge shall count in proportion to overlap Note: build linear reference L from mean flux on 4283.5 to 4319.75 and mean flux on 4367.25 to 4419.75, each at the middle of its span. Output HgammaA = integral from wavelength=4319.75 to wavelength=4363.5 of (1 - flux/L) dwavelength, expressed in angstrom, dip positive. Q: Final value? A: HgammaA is 3.4 angstrom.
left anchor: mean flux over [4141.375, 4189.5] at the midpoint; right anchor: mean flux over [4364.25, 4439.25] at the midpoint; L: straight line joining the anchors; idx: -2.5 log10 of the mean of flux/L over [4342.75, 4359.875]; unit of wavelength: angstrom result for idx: 0.04 mag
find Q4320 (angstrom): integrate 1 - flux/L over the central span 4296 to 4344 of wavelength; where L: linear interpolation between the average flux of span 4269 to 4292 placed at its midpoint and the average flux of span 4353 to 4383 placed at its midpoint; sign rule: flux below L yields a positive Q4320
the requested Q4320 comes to 4.02 angstrom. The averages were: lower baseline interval 0.535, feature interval 0.486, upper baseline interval 0.526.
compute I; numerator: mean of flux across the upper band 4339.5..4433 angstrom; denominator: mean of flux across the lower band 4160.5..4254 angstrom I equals 1.0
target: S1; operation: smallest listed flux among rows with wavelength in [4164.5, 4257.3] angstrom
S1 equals 0.477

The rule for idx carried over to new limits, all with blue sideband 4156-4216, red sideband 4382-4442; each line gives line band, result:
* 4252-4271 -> 0.01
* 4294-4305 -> 0.04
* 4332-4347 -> 0.23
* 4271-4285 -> -0.01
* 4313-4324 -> 0.00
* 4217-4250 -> 0.01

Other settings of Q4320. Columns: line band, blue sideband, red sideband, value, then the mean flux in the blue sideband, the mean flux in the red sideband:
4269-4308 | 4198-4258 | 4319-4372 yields -1.3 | 0.529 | 0.491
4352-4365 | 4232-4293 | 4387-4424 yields 0.0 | 0.532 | 0.52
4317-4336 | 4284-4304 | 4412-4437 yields 0.7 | 0.528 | 0.521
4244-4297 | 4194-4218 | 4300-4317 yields -1.1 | 0.532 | 0.516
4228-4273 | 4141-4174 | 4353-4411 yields 0.4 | 0.539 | 0.522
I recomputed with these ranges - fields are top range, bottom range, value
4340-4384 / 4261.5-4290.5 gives 0.94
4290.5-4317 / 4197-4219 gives 0.97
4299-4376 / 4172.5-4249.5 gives 0.94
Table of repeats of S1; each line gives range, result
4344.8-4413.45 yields 0.467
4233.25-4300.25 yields 0.462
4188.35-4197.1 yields 0.519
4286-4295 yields 0.539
